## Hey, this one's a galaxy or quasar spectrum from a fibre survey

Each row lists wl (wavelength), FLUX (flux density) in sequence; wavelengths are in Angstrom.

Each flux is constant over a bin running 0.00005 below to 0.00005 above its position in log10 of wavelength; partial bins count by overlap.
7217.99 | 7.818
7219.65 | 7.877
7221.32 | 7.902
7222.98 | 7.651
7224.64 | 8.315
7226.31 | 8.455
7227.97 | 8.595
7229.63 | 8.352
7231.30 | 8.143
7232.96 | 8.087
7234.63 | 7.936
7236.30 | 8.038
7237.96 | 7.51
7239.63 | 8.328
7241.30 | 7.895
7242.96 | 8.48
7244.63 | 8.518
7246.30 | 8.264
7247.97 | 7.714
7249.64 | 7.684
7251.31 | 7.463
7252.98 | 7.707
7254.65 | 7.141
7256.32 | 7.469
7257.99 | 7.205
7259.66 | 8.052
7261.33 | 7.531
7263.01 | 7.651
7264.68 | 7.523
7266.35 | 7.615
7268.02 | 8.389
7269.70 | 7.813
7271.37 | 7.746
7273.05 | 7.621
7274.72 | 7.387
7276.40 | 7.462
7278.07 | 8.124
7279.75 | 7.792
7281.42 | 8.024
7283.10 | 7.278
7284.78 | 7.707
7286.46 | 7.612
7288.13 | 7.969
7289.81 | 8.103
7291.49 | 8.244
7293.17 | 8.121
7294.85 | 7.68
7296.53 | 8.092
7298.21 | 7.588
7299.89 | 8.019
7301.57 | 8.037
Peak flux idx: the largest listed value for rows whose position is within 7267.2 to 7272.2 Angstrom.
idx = 8.389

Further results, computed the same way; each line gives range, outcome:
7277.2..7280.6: 8.124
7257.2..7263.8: 8.052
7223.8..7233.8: 8.595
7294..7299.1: 8.092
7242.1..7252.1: 8.518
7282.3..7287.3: 7.707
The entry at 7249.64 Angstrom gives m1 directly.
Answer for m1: 7.684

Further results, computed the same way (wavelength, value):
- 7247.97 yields 7.714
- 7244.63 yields 8.518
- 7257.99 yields 7.205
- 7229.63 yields 8.352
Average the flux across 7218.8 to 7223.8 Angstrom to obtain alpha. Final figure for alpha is 7.81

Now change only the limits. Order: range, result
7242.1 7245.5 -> 8.5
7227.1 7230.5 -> 8.48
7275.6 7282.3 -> 7.86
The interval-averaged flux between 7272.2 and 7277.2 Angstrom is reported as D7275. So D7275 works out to 7.48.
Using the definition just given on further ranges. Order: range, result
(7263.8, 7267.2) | 7.59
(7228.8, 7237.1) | 8.11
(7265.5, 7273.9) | 7.84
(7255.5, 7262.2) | 7.56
